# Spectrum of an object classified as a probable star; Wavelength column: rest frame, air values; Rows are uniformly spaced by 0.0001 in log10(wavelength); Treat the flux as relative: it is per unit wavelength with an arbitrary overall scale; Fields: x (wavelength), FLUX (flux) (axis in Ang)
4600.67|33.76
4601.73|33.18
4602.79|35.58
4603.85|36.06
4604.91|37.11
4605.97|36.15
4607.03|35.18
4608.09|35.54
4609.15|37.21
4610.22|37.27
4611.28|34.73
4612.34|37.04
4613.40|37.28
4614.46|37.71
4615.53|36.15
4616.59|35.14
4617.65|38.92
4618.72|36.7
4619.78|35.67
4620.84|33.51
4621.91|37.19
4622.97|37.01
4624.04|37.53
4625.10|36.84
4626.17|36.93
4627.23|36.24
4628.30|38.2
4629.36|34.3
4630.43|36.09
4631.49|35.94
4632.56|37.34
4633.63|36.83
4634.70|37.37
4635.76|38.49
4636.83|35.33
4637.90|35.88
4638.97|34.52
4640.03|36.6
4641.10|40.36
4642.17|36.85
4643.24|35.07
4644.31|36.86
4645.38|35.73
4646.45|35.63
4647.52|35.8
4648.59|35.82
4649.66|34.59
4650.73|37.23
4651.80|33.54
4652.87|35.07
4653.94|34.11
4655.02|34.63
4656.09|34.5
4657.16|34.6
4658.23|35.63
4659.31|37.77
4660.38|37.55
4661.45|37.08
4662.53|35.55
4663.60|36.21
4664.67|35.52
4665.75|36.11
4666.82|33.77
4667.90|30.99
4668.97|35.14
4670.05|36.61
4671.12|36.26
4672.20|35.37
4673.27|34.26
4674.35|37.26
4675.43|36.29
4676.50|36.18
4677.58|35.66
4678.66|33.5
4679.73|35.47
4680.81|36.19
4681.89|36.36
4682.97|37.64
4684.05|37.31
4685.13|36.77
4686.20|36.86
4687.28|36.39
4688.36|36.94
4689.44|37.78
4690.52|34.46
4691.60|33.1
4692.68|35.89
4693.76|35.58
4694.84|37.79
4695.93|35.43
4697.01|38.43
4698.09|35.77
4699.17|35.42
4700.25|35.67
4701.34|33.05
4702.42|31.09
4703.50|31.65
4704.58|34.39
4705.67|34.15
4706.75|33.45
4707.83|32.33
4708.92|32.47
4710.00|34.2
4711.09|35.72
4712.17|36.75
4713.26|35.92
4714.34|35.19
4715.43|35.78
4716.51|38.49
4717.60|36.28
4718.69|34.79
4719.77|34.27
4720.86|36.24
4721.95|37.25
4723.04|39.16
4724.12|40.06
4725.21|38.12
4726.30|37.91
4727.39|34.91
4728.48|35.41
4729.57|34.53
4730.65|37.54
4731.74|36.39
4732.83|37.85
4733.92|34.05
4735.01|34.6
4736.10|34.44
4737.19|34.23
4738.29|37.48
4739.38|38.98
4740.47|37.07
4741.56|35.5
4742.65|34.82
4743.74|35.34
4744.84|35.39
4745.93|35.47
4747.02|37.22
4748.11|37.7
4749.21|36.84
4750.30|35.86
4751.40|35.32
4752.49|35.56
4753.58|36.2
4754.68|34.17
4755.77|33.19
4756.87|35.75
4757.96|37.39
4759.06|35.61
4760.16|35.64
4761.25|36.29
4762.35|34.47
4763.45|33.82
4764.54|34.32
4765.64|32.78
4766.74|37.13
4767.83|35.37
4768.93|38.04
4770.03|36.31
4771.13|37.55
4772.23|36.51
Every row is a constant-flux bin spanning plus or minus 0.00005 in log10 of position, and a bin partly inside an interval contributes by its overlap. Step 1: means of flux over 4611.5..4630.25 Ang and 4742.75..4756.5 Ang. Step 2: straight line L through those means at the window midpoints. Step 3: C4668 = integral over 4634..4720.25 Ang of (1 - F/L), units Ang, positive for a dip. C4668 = 1.4 Ang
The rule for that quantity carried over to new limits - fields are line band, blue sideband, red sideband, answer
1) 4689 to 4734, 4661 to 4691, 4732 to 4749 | 0.4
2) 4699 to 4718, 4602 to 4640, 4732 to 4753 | 0.8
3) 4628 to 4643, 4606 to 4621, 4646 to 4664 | -0.3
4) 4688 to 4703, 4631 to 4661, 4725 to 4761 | 0.2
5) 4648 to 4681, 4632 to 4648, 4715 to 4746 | 1.0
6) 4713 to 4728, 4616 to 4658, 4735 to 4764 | -0.4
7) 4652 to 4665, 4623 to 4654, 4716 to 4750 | 0.2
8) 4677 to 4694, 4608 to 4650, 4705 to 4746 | 0.1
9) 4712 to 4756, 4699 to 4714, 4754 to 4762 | -1.8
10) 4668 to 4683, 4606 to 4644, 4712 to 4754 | 0.3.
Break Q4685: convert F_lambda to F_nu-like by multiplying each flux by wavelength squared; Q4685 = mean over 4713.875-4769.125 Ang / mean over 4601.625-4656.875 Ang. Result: 1.0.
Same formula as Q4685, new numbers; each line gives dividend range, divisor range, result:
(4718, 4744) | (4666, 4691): 1.04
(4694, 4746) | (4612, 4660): 1.02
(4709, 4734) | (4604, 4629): 1.04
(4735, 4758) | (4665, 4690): 1.03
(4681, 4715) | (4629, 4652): 1.00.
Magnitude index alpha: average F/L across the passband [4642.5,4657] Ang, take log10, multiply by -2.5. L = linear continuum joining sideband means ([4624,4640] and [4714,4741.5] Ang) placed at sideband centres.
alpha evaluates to 0.04 mag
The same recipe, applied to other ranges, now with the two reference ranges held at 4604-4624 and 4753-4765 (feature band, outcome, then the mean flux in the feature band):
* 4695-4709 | 0.04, 34.2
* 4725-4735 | -0.02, 36.2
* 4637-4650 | 0.00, 36.1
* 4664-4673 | 0.03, 35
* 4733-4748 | -0.02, 35.9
